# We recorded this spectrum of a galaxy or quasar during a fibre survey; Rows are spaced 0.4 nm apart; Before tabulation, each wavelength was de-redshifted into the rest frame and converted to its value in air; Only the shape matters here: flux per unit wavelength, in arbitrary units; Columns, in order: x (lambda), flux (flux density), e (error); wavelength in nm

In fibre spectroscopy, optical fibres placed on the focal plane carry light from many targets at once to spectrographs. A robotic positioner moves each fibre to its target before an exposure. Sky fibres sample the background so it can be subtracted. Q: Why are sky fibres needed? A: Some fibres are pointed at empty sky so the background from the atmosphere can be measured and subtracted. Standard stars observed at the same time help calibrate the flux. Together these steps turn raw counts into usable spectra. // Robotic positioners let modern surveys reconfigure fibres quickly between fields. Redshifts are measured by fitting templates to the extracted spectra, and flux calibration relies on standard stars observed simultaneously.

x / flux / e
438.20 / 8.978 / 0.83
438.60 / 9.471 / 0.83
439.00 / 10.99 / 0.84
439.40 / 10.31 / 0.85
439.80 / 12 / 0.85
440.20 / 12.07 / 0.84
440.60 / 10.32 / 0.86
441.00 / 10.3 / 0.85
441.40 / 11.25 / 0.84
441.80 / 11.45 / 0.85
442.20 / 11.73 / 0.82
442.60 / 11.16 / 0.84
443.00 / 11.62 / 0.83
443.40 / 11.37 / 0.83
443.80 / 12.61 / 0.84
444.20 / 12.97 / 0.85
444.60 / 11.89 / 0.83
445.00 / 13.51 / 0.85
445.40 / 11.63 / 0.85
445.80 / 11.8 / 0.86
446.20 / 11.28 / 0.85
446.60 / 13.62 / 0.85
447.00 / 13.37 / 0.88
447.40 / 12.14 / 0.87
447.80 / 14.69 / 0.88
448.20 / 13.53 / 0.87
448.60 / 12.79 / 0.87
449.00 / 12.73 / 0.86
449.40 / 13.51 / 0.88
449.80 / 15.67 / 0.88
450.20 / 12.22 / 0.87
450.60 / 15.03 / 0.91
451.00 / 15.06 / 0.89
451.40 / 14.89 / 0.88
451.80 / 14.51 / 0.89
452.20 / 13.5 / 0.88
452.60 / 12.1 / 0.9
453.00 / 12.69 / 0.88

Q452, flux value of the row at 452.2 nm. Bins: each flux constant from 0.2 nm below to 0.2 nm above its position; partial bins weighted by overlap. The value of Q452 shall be 13.5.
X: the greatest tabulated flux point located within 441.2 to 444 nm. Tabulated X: 12.61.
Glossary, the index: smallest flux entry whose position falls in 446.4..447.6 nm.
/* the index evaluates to 12.14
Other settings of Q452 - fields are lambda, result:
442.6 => 11.16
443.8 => 12.61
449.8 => 15.67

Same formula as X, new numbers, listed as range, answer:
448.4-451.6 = 15.67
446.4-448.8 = 14.69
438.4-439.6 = 10.99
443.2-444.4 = 12.97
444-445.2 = 13.51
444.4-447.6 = 13.62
